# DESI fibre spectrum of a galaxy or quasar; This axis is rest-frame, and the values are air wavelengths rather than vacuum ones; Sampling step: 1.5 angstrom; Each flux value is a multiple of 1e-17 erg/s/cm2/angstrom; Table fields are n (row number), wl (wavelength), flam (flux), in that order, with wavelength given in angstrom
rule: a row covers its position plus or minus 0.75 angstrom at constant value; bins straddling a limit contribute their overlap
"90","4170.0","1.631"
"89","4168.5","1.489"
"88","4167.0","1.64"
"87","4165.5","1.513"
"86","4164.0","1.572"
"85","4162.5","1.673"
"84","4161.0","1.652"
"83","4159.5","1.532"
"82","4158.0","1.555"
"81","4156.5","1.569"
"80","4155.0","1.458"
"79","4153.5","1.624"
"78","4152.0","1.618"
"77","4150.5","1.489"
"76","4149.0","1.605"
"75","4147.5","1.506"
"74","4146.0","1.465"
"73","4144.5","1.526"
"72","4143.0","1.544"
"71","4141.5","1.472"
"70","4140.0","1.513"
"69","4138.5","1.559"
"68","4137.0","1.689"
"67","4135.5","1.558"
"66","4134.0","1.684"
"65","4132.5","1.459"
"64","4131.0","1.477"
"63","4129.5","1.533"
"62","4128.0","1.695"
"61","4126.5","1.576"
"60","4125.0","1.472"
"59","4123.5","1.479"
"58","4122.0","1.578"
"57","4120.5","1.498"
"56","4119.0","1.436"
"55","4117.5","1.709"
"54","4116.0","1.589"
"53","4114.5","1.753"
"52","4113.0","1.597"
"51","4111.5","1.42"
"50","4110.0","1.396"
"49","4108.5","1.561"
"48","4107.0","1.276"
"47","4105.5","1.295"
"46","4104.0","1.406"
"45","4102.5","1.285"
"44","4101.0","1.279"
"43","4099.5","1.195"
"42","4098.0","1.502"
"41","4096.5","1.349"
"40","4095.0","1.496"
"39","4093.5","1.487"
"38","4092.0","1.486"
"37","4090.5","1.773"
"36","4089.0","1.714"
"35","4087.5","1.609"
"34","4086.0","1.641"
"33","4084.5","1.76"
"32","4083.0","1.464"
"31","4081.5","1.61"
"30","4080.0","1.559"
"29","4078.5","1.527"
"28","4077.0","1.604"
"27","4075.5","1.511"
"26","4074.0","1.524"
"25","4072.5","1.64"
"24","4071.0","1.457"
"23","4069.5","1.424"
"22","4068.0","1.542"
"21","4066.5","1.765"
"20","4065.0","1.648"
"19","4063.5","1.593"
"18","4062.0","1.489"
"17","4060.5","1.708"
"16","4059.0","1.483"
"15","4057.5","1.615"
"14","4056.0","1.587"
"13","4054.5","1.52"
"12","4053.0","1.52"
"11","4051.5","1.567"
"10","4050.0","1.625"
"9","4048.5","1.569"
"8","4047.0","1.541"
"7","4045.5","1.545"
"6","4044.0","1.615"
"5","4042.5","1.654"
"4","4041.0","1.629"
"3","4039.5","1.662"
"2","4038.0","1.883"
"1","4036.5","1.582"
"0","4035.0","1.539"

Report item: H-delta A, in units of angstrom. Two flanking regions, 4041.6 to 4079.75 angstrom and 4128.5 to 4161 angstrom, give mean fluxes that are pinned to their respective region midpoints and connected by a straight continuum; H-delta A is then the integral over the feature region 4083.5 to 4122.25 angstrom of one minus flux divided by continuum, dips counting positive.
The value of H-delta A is 1.4 angstrom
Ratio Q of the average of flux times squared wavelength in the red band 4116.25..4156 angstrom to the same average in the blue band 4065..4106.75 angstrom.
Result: 1.05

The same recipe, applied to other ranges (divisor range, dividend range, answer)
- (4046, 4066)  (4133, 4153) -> 1.03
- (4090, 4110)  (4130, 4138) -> 1.13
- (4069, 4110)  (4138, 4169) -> 1.07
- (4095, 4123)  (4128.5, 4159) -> 1.08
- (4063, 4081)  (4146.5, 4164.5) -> 1.04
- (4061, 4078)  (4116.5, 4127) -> 1.01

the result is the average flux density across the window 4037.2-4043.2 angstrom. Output 1.71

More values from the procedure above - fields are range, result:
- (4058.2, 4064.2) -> 1.57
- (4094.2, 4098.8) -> 1.45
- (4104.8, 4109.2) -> 1.38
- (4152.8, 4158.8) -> 1.55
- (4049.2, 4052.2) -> 1.6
